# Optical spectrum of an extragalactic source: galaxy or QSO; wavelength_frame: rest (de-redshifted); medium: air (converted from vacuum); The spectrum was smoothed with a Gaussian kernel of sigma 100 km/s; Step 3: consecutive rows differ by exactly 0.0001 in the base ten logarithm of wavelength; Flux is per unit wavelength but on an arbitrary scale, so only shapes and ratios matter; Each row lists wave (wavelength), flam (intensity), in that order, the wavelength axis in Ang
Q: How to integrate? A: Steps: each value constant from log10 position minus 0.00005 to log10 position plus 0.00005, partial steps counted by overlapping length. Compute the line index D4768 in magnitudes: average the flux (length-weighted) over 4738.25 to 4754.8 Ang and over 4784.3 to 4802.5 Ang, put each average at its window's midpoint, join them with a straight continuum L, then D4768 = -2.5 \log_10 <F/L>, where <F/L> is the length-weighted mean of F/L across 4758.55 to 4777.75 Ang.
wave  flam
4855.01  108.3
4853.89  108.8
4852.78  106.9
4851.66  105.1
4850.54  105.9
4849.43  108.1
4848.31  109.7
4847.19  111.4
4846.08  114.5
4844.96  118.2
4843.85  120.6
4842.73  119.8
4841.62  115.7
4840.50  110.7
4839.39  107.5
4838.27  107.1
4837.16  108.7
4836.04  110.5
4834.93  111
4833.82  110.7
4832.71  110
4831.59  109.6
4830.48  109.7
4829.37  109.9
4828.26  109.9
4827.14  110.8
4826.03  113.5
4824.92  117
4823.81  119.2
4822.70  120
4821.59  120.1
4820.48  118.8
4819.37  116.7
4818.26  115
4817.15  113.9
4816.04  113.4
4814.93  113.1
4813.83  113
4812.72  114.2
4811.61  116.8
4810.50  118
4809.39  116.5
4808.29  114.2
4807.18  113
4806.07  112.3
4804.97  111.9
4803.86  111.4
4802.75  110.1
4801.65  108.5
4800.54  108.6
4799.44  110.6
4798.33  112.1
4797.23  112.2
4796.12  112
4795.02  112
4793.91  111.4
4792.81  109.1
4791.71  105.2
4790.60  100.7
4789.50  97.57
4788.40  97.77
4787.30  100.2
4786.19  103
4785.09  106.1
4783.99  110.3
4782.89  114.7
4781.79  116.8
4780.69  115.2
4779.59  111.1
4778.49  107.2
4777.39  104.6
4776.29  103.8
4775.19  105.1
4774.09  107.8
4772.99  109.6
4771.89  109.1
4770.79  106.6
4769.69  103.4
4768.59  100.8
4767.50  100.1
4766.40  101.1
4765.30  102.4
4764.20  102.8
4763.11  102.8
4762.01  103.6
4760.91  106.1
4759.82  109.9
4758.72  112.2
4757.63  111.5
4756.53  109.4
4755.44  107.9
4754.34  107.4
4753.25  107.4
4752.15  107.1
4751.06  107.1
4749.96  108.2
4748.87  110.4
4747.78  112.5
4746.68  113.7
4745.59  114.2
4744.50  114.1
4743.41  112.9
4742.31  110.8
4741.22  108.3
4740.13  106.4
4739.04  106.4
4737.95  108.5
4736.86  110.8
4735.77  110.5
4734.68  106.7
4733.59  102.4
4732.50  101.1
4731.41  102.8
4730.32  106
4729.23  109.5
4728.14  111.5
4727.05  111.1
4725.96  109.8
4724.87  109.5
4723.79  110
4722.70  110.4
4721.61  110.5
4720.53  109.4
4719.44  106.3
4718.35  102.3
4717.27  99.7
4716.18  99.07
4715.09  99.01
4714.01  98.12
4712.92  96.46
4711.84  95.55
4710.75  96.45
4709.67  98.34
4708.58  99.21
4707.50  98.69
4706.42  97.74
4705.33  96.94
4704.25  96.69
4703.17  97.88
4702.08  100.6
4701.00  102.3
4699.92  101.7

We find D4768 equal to 0.04 mag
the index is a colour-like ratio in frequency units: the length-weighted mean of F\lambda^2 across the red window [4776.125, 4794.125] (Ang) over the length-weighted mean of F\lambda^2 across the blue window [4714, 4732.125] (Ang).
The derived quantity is 1.03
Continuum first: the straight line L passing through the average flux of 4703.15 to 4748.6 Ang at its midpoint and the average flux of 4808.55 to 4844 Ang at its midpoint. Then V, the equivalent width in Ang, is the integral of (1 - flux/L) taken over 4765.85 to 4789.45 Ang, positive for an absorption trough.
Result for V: 0.7 Ang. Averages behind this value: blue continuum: 105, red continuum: 114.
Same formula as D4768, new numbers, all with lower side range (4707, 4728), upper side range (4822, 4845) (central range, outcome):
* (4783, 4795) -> 0.04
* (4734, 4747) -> -0.05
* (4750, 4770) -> 0.01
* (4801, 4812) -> -0.02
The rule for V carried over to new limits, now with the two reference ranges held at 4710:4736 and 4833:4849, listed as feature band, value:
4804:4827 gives -0.95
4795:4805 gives -0.10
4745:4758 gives -0.39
